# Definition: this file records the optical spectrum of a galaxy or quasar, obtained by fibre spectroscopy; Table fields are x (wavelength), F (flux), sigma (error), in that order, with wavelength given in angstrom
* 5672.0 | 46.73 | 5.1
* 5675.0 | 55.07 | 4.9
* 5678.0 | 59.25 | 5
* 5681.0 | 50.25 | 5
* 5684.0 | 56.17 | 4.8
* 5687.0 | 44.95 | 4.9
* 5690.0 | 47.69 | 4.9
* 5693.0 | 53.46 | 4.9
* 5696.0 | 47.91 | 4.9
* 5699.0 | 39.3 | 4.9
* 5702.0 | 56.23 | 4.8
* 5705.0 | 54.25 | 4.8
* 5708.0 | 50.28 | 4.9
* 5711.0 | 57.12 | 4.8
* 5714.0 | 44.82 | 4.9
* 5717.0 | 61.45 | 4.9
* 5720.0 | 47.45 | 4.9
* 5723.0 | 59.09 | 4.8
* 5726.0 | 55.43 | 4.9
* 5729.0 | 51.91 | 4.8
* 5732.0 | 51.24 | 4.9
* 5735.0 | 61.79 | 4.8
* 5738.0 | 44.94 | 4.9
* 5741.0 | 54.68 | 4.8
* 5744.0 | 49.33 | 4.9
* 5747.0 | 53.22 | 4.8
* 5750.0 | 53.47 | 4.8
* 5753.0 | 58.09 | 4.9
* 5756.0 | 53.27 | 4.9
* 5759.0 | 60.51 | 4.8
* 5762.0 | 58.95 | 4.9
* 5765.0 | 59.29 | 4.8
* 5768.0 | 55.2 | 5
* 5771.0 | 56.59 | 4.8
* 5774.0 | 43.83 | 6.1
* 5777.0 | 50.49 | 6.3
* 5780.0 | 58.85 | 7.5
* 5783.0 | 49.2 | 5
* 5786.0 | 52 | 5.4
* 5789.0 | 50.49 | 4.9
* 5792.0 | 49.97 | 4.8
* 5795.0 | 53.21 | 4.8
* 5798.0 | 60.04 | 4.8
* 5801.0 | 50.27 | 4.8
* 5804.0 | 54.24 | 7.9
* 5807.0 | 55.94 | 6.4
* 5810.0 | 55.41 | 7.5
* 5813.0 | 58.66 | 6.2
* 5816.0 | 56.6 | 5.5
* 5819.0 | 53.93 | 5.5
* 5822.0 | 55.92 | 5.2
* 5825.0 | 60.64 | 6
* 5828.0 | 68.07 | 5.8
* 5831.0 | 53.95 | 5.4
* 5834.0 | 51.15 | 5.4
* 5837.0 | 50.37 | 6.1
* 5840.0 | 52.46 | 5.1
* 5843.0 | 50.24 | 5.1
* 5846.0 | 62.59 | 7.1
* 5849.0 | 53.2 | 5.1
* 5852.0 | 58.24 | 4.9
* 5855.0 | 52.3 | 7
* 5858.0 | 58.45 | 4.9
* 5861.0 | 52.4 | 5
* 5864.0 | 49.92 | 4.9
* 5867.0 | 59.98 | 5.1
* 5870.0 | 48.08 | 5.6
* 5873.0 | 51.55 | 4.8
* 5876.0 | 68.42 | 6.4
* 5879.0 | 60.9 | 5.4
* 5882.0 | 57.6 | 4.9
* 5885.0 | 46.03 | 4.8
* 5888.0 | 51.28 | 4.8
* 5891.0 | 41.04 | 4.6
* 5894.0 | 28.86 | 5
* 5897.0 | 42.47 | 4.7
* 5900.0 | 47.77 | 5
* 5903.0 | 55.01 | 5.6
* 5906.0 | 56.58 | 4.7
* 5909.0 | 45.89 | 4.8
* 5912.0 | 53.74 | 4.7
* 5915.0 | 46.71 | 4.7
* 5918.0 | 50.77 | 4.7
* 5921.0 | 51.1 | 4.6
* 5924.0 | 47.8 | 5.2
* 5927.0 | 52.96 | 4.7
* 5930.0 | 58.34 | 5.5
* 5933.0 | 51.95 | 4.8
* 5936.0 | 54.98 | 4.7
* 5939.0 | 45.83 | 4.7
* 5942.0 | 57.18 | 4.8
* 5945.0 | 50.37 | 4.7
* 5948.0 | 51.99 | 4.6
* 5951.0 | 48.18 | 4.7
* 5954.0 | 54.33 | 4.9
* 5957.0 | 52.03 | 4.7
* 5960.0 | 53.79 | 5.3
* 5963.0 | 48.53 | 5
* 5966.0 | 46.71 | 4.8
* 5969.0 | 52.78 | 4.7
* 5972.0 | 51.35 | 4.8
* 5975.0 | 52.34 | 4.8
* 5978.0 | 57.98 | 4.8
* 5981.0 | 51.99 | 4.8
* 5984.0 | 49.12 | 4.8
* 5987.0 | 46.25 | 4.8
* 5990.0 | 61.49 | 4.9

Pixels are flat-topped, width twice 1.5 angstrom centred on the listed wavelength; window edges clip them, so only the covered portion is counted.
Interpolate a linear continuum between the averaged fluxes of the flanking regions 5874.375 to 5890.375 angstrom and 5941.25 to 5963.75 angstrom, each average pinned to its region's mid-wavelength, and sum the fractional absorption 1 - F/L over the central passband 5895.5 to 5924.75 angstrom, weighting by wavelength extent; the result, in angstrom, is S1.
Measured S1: 2.44 angstrom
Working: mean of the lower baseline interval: 55.9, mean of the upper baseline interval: 52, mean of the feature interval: 49.8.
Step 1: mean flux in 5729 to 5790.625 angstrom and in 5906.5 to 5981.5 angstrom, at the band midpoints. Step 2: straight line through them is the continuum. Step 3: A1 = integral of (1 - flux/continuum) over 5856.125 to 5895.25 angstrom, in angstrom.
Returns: 0.3 angstrom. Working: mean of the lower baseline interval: 53.7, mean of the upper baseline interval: 51.6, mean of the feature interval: 52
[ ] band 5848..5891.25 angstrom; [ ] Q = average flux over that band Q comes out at 54.3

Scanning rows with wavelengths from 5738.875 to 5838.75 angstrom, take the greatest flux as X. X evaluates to 68.07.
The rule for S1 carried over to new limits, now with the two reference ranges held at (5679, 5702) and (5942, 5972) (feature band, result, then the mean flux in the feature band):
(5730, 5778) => -4.2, 54.1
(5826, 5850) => -2.4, 55.4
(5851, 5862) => -1.0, 55.4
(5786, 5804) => -1.0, 52.8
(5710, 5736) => -2.5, 54.3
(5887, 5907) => 2.0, 45.8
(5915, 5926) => 0.3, 49.6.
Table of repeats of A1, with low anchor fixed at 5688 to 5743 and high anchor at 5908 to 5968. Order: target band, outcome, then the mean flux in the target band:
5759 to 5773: -1.5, 57.3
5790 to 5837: -3.6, 55.6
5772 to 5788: 0.2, 51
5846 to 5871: -1.5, 54.7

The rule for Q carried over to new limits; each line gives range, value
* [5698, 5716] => 50.9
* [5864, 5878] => 56.4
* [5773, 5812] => 52.8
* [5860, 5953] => 51.2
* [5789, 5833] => 56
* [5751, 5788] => 54.6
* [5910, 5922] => 50.4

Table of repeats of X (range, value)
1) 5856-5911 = 68.42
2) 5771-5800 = 60.04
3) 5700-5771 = 61.79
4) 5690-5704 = 56.23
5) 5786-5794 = 52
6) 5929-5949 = 58.34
